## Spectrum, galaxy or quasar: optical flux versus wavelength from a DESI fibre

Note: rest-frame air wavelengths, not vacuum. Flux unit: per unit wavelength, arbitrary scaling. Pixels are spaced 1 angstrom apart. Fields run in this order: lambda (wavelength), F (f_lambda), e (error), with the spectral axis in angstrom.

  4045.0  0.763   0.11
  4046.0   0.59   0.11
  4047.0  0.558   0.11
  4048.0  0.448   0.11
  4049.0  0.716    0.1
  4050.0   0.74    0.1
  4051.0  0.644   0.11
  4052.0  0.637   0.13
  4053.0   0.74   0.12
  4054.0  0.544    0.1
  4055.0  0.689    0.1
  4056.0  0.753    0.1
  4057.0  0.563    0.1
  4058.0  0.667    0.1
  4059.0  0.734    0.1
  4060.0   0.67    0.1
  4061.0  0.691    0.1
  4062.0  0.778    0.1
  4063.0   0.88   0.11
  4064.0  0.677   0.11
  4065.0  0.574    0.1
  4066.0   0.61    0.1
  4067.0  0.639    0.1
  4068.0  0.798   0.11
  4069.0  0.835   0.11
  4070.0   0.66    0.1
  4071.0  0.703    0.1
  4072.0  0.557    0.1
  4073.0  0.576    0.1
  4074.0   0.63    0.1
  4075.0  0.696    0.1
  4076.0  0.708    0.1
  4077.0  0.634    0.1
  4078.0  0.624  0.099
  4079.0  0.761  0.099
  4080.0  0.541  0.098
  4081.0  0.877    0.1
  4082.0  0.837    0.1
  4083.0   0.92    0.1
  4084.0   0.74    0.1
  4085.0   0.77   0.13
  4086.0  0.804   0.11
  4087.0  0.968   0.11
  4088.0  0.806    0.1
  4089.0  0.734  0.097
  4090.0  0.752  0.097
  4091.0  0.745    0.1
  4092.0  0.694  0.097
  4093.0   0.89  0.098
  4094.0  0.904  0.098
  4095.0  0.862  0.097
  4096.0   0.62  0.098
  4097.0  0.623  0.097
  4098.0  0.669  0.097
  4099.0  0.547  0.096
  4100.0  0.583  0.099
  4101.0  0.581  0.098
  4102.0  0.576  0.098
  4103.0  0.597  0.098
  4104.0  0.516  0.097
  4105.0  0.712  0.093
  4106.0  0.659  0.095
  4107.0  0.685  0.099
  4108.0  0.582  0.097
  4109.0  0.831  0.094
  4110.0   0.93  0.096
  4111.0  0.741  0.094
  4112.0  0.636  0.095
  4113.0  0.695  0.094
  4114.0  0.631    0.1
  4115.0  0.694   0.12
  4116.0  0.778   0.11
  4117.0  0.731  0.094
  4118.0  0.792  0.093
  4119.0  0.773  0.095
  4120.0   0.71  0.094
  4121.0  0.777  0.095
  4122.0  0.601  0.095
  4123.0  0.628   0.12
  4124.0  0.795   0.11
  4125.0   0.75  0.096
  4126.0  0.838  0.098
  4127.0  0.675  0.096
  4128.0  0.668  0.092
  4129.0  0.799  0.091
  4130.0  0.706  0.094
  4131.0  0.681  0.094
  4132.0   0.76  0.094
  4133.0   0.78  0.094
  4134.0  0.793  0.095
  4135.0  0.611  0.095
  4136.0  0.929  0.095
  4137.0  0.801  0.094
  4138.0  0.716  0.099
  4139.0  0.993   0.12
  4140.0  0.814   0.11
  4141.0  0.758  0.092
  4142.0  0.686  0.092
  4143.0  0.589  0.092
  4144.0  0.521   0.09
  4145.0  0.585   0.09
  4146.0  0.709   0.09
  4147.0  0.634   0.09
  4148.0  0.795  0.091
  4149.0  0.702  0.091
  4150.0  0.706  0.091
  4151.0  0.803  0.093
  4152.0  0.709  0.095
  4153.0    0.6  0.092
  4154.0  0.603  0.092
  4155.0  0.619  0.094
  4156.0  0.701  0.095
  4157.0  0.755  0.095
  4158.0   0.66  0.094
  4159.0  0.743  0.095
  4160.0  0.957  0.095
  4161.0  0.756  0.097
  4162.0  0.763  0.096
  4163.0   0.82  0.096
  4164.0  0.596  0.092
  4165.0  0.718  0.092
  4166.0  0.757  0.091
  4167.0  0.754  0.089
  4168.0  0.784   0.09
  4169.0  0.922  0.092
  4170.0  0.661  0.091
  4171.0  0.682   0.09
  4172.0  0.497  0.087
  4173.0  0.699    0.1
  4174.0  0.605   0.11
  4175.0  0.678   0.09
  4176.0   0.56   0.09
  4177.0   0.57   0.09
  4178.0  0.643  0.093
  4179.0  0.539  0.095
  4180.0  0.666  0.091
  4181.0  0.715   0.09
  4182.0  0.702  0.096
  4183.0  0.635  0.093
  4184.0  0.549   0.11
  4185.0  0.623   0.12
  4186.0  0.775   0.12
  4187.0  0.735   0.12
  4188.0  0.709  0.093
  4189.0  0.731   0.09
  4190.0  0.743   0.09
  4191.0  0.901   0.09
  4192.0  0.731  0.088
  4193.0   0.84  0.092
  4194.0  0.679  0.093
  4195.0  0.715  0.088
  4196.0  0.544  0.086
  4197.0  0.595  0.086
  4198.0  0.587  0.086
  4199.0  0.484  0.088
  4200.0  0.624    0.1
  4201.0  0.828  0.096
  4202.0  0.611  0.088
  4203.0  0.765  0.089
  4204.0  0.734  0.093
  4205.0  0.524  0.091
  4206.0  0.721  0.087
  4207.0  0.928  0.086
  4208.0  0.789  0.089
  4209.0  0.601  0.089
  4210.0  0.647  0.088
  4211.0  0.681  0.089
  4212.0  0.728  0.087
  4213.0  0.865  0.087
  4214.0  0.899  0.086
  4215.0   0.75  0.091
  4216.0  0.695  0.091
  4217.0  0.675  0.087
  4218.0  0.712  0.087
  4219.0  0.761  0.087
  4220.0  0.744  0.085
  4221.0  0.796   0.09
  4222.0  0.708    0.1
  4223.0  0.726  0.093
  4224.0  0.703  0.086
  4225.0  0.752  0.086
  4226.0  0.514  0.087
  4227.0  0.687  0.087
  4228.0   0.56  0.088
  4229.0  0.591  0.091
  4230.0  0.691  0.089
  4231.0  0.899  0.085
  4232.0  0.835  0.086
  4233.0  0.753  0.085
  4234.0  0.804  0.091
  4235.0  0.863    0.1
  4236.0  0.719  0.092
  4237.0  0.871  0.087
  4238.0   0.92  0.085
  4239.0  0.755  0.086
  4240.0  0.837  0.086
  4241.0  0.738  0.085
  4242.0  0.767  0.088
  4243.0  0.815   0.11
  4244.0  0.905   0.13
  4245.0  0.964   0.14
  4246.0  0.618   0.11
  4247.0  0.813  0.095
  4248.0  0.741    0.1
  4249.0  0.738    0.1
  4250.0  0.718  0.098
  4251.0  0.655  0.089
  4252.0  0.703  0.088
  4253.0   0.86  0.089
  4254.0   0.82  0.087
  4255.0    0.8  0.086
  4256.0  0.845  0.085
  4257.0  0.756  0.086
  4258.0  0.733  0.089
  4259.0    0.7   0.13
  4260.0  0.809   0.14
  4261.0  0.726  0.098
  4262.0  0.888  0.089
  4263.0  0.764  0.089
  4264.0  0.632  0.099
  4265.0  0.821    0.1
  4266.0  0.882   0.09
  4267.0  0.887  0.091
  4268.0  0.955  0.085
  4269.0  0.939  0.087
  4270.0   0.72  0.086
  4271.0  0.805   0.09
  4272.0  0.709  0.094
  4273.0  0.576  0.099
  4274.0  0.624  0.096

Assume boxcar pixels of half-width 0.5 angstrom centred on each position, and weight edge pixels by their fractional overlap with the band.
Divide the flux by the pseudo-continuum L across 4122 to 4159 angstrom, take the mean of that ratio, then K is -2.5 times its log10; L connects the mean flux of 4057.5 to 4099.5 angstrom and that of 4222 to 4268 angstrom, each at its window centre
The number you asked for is 0.035 mag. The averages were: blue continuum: 0.724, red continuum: 0.77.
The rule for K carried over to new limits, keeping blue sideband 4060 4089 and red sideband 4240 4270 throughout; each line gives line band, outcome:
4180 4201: 0.126 mag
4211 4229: 0.090 mag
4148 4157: 0.094 mag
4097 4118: 0.102 mag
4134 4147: 0.035 mag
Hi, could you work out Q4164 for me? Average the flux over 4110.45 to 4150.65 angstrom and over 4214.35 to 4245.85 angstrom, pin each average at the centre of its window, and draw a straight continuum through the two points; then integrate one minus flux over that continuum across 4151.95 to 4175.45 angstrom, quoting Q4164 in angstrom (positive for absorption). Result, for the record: 0.82 angstrom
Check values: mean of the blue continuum 0.725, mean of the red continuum 0.757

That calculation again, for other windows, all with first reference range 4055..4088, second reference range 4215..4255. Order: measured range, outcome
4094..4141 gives 0.6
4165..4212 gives 3.7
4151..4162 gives 0.3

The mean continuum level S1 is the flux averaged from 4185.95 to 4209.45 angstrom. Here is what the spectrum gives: 0.703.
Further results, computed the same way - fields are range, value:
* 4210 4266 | 0.76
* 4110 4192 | 0.713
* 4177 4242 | 0.716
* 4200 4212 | 0.709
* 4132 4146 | 0.736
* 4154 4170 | 0.746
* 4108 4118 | 0.735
